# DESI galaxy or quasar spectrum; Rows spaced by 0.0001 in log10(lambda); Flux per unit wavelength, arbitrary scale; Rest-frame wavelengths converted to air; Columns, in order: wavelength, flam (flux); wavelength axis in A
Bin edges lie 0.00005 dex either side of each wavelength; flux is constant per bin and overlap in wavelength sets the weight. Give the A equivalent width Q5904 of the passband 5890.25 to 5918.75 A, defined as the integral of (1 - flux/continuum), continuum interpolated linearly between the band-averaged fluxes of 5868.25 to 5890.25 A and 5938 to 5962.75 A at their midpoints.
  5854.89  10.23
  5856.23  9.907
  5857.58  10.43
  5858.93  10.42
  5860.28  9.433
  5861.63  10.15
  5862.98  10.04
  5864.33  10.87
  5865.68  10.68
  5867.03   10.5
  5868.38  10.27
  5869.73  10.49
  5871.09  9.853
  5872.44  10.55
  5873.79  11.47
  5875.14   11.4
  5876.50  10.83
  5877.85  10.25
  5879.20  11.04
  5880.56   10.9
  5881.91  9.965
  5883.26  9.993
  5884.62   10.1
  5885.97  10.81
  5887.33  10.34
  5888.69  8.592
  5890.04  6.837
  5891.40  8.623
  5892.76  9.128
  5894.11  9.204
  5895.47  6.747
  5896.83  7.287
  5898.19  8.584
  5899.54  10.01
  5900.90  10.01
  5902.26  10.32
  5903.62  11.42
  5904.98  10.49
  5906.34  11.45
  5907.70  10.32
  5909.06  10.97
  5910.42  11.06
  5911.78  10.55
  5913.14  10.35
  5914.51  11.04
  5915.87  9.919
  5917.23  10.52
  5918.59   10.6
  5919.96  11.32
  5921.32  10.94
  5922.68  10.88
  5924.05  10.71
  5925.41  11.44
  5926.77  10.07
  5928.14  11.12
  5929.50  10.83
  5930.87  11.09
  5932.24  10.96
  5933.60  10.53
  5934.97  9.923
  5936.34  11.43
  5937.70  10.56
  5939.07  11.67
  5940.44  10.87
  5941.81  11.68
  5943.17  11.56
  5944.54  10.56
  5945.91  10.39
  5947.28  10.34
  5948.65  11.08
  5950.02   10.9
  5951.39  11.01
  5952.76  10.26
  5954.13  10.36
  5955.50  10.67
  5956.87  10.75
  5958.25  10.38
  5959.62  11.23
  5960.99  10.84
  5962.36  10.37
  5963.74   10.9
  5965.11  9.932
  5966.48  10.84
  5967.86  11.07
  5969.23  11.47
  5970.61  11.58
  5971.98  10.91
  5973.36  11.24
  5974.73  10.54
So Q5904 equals 1.7 A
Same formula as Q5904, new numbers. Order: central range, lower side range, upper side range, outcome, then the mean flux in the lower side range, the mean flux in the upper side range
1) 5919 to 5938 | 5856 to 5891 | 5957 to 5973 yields -0.4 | 10.2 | 10.9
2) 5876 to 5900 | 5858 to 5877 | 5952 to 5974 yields 2.7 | 10.5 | 10.8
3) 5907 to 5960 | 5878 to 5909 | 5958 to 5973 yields -2.3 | 9.68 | 10.9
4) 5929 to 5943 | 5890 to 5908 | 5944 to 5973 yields -1.0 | 9.38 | 10.8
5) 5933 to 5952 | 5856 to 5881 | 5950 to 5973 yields -0.3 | 10.5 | 10.8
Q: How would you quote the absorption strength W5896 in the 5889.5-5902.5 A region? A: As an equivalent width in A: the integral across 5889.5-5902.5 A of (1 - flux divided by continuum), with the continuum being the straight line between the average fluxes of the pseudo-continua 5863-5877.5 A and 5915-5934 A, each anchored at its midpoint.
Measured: 2.52 A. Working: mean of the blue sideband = 10.7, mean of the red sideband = 10.8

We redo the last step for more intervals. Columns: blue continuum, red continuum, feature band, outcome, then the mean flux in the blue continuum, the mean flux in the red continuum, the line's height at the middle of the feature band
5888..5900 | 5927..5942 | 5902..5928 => -3.1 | 8.31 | 10.9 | 9.66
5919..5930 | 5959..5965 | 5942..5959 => 0.1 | 10.9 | 10.7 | 10.8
